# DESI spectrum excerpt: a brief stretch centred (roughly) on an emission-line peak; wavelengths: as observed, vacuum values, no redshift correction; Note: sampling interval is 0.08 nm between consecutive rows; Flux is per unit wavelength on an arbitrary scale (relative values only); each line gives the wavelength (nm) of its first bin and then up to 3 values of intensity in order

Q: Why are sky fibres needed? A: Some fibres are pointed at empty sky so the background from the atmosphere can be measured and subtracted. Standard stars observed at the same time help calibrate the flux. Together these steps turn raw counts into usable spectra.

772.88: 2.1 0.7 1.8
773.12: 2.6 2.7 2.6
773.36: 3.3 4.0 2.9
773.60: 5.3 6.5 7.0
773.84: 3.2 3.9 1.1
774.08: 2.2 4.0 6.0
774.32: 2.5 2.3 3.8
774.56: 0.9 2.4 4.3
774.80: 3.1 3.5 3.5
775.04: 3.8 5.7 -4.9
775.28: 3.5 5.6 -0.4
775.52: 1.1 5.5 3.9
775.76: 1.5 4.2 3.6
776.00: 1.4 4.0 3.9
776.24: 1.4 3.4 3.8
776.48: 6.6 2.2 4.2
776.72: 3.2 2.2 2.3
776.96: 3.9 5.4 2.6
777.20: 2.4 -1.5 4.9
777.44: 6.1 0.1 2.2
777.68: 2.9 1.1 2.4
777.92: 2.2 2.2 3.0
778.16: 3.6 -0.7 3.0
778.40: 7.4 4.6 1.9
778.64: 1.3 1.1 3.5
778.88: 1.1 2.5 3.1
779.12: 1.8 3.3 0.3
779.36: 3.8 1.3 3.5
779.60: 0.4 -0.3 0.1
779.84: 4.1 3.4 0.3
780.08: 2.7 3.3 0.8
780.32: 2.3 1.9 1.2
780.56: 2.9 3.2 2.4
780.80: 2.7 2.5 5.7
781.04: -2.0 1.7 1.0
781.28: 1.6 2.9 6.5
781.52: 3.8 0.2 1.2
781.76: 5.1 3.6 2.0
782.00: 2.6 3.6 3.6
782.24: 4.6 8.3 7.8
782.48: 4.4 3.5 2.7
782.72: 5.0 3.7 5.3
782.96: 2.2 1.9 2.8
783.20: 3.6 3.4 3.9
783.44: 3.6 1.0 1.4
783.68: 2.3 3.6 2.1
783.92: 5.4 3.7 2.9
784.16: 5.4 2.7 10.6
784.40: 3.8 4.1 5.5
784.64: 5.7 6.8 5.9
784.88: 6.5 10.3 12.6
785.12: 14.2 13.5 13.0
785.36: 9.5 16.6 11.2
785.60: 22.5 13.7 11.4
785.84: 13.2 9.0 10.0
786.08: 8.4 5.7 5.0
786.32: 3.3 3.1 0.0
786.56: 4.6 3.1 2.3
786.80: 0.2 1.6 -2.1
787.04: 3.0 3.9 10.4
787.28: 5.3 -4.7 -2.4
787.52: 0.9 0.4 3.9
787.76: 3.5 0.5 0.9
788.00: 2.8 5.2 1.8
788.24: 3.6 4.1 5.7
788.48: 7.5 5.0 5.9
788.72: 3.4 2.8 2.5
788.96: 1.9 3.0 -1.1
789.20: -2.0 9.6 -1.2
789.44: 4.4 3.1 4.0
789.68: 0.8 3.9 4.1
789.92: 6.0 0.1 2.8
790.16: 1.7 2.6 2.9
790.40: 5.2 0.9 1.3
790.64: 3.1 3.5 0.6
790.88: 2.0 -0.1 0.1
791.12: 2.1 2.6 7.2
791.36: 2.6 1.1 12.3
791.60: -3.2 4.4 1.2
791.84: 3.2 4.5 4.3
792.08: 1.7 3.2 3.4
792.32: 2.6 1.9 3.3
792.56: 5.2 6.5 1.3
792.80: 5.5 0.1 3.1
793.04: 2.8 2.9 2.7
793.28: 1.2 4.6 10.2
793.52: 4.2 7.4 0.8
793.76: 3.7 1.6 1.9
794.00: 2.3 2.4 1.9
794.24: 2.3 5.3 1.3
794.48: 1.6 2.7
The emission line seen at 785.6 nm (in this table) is [O II] 3727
